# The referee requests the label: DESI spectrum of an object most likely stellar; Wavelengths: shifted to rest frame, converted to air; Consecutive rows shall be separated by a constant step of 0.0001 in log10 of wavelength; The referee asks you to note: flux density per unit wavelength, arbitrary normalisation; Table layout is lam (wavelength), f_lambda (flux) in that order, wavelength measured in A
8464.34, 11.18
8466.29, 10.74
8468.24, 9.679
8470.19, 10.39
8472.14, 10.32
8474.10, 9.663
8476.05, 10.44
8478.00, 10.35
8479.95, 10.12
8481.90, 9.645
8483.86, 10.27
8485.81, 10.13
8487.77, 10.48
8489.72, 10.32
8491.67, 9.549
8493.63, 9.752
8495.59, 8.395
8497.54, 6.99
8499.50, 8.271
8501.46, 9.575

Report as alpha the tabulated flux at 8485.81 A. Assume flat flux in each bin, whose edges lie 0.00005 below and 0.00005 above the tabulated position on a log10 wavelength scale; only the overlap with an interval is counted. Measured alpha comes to 10.13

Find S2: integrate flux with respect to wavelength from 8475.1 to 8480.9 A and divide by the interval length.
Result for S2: 10.3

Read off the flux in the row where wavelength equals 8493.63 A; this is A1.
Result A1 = 9.752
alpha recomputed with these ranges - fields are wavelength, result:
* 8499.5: 8.271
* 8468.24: 9.679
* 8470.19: 10.39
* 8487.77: 10.48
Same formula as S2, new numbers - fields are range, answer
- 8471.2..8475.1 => 9.97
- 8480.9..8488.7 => 10.1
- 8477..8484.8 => 10.1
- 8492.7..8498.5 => 8.38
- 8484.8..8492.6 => 10.1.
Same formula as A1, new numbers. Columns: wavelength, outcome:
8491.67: 9.549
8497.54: 6.99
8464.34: 11.18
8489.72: 10.32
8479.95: 10.12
